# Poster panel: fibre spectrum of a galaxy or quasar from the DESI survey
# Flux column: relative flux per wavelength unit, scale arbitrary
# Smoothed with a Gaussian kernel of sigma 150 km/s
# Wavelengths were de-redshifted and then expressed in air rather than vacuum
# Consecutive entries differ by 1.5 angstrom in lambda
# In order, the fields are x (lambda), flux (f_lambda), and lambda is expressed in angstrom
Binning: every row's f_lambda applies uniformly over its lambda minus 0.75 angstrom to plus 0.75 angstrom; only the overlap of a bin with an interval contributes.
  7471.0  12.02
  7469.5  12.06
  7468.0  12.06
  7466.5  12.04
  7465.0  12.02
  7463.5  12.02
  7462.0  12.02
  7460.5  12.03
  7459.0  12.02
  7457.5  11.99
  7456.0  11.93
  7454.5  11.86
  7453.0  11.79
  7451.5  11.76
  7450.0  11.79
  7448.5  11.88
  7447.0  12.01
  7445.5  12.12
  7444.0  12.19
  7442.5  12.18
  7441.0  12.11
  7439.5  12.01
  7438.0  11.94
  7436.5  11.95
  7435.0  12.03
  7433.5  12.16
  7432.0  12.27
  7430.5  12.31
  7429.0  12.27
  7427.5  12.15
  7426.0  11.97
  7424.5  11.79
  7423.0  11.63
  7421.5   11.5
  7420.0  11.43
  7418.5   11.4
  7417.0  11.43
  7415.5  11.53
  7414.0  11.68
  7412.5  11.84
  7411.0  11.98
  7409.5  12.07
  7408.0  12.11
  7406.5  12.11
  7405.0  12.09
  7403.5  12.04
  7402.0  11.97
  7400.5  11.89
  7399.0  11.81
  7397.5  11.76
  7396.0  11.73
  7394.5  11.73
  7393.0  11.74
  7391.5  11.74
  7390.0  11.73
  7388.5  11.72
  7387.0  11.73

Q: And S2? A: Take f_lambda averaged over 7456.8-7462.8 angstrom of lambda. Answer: 12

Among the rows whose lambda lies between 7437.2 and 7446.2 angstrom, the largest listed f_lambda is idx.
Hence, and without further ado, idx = 12.19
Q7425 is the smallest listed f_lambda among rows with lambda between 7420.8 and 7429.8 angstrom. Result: 11.5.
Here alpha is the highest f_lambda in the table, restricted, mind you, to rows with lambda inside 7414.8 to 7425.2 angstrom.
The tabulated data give 11.79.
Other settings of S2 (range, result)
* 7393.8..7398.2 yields 11.7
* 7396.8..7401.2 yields 11.8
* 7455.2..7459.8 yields 12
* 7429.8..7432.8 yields 12.3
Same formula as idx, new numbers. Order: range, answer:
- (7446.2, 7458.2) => 12.01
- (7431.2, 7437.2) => 12.27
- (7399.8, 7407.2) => 12.11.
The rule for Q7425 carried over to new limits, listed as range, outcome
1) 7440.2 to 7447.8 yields 12.01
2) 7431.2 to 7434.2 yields 12.16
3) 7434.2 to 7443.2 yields 11.94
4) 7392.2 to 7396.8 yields 11.73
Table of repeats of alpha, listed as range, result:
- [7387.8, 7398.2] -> 11.76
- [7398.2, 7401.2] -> 11.89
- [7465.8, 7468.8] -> 12.06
